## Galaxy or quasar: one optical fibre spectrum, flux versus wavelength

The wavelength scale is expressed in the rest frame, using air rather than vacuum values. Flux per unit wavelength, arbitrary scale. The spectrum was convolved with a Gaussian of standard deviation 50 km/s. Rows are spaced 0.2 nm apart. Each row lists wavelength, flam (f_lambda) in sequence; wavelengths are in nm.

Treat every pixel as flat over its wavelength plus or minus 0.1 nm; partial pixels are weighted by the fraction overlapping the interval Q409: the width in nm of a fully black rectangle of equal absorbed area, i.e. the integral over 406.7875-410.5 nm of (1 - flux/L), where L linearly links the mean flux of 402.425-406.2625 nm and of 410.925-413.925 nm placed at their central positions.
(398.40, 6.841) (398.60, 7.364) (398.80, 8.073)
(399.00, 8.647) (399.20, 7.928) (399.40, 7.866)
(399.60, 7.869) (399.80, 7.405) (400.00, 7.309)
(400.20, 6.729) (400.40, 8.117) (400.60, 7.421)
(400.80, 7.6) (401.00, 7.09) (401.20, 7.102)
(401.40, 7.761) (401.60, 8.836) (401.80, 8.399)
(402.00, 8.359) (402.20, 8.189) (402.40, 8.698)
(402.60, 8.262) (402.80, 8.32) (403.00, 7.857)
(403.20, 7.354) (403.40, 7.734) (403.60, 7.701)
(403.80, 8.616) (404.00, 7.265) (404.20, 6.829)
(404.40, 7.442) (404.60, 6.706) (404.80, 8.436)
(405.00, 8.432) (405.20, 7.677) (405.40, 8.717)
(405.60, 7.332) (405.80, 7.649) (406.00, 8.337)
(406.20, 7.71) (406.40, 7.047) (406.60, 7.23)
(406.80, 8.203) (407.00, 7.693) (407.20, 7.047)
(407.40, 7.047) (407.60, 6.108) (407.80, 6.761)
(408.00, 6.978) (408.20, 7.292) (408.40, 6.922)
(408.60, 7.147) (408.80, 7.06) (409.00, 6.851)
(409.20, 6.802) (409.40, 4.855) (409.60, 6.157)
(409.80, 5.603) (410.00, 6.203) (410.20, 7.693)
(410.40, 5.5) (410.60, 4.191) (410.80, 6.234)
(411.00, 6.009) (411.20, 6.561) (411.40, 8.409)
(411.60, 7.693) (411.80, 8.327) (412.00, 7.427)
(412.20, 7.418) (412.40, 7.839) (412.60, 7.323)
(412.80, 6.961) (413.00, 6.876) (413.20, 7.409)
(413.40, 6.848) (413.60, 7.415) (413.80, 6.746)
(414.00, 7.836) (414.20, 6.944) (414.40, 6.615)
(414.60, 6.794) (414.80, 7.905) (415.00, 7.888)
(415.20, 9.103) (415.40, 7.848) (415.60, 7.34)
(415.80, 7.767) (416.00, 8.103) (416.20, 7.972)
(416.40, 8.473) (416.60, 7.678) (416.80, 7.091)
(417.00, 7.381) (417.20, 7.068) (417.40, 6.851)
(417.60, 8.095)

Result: 0.42 nm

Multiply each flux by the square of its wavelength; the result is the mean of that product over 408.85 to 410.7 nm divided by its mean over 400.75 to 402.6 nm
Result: 0.8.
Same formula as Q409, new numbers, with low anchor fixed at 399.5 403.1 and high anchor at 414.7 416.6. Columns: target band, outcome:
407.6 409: 0.17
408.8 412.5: 0.60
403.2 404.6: 0.06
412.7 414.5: 0.21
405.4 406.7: 0.04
